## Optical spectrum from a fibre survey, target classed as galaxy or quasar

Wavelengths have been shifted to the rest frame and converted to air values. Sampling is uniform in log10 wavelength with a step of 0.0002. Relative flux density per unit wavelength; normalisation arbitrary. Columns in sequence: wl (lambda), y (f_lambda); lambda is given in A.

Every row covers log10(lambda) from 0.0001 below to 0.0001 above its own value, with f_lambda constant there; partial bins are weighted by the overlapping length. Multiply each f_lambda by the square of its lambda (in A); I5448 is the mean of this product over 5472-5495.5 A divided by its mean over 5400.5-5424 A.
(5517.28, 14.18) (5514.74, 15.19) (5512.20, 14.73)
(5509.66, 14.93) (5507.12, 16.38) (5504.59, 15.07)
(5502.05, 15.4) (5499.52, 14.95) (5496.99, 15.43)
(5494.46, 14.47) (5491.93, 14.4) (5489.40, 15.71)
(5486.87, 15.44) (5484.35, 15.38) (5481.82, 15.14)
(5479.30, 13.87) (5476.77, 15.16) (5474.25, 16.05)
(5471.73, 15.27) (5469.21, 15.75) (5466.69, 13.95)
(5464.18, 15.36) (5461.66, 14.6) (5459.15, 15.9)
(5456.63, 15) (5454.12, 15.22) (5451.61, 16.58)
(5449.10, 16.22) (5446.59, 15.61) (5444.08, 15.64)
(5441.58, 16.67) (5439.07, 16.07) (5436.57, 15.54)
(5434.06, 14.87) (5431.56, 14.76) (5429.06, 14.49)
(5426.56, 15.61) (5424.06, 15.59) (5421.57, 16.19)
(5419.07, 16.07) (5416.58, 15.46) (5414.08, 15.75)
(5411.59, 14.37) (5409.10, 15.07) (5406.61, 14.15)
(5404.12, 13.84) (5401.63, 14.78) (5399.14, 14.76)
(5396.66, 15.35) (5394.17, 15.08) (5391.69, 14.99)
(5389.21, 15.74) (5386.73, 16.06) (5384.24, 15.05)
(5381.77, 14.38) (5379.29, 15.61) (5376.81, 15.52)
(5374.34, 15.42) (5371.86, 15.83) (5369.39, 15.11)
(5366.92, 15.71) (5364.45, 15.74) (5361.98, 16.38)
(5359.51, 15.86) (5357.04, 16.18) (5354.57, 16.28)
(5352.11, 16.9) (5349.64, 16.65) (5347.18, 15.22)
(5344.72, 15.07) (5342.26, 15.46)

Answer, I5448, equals 1.02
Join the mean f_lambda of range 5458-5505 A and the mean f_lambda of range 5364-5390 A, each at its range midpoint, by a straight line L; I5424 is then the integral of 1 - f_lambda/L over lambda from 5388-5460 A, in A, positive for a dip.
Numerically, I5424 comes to -0.24 A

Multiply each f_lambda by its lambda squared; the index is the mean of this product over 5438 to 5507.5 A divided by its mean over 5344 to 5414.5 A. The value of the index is 1.03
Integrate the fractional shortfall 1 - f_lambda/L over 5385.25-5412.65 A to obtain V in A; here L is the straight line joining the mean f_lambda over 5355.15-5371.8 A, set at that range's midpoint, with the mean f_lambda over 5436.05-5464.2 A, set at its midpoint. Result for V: 1.5 A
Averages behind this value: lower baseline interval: 15.8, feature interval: 14.9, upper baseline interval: 15.7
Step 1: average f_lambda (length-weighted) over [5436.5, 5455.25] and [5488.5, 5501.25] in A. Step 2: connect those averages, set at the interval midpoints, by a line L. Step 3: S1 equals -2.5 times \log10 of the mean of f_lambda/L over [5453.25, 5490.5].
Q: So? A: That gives 0.02 mag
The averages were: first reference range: 16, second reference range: 15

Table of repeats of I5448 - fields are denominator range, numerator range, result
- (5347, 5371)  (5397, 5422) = 0.95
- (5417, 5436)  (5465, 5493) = 1.00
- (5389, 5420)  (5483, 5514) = 1.05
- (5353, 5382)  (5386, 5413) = 0.96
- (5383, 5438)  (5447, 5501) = 1.03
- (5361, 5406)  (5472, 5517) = 1.03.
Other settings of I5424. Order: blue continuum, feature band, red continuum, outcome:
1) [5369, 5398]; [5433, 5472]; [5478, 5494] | -1.1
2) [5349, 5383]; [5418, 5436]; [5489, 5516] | 0.2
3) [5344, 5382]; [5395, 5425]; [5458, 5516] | 0.8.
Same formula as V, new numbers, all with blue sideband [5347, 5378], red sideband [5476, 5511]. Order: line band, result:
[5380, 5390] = 0.31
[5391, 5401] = 0.44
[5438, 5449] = -0.42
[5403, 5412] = 0.74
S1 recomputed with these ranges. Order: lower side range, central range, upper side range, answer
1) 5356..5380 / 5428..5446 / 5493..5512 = 0.00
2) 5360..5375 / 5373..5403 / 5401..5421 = 0.01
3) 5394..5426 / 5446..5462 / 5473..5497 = -0.04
